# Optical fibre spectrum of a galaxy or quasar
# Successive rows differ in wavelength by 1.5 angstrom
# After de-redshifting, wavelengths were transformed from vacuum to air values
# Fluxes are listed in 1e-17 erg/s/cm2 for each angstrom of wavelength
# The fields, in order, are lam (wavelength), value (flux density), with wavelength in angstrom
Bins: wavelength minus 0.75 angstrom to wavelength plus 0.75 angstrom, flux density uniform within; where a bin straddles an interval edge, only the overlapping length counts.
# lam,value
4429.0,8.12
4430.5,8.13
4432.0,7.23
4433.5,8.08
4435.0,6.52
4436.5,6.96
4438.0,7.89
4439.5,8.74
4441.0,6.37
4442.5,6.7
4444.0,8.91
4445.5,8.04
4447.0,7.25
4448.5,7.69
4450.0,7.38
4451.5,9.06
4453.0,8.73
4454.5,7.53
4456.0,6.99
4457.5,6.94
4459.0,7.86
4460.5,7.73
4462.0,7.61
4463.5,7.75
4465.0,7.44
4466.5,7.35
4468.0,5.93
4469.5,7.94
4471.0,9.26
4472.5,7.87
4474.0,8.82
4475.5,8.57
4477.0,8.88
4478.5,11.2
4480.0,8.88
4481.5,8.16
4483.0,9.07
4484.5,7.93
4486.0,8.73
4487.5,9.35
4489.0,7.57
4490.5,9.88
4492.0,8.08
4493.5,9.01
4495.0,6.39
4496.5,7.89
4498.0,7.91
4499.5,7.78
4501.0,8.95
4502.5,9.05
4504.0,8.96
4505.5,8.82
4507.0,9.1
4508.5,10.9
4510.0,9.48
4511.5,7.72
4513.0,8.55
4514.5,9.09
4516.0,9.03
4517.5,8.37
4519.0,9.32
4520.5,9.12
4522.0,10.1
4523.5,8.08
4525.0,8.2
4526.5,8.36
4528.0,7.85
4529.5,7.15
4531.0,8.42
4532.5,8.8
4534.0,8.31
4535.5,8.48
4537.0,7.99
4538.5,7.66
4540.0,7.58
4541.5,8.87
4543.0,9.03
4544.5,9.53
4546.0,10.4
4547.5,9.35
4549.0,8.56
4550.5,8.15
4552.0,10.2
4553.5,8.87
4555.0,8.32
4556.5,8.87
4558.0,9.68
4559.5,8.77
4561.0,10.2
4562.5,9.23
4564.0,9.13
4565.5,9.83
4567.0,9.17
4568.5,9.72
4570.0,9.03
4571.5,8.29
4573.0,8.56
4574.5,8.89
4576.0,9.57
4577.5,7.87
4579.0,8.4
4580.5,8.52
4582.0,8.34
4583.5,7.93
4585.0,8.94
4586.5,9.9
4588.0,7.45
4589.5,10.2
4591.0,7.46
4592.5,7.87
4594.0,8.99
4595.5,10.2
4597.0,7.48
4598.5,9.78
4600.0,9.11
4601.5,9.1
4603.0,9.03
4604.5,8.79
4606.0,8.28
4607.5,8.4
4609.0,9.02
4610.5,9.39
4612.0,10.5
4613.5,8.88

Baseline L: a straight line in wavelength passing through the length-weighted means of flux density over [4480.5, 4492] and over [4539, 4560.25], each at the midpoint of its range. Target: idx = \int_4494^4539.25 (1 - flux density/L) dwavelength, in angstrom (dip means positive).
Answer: 1.4 angstrom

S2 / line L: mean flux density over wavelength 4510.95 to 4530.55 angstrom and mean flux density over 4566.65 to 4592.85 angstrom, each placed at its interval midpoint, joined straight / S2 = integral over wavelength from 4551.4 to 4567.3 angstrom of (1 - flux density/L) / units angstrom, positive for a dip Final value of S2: -1.22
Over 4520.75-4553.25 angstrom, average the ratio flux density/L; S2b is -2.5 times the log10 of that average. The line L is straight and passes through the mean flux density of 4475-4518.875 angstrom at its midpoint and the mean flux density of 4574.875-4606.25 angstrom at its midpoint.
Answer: 0.01 mag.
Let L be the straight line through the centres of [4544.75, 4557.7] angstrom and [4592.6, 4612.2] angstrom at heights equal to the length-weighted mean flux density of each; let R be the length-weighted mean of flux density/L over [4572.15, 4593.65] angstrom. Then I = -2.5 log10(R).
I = 0.06 mag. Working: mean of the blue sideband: 9.13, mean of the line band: 8.57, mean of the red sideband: 9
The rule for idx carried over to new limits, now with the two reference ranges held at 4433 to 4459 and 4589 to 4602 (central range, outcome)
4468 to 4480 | -1.3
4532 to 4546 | -0.3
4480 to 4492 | -1.0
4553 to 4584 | -1.0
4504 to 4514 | -1.1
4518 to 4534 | -0.4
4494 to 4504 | 0.0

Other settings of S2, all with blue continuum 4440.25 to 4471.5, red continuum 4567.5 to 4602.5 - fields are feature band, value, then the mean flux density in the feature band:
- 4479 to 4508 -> -2.1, 8.54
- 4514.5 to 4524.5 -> -1.0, 8.99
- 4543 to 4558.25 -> -1.3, 9.17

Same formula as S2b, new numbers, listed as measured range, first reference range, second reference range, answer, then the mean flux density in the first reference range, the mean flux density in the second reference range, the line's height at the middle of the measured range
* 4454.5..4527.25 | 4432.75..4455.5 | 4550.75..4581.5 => -0.03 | 7.72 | 9.04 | 8.22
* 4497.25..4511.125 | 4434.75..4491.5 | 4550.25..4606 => -0.08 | 8.05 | 8.91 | 8.36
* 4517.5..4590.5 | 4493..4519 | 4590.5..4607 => -0.01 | 8.66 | 8.75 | 8.71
